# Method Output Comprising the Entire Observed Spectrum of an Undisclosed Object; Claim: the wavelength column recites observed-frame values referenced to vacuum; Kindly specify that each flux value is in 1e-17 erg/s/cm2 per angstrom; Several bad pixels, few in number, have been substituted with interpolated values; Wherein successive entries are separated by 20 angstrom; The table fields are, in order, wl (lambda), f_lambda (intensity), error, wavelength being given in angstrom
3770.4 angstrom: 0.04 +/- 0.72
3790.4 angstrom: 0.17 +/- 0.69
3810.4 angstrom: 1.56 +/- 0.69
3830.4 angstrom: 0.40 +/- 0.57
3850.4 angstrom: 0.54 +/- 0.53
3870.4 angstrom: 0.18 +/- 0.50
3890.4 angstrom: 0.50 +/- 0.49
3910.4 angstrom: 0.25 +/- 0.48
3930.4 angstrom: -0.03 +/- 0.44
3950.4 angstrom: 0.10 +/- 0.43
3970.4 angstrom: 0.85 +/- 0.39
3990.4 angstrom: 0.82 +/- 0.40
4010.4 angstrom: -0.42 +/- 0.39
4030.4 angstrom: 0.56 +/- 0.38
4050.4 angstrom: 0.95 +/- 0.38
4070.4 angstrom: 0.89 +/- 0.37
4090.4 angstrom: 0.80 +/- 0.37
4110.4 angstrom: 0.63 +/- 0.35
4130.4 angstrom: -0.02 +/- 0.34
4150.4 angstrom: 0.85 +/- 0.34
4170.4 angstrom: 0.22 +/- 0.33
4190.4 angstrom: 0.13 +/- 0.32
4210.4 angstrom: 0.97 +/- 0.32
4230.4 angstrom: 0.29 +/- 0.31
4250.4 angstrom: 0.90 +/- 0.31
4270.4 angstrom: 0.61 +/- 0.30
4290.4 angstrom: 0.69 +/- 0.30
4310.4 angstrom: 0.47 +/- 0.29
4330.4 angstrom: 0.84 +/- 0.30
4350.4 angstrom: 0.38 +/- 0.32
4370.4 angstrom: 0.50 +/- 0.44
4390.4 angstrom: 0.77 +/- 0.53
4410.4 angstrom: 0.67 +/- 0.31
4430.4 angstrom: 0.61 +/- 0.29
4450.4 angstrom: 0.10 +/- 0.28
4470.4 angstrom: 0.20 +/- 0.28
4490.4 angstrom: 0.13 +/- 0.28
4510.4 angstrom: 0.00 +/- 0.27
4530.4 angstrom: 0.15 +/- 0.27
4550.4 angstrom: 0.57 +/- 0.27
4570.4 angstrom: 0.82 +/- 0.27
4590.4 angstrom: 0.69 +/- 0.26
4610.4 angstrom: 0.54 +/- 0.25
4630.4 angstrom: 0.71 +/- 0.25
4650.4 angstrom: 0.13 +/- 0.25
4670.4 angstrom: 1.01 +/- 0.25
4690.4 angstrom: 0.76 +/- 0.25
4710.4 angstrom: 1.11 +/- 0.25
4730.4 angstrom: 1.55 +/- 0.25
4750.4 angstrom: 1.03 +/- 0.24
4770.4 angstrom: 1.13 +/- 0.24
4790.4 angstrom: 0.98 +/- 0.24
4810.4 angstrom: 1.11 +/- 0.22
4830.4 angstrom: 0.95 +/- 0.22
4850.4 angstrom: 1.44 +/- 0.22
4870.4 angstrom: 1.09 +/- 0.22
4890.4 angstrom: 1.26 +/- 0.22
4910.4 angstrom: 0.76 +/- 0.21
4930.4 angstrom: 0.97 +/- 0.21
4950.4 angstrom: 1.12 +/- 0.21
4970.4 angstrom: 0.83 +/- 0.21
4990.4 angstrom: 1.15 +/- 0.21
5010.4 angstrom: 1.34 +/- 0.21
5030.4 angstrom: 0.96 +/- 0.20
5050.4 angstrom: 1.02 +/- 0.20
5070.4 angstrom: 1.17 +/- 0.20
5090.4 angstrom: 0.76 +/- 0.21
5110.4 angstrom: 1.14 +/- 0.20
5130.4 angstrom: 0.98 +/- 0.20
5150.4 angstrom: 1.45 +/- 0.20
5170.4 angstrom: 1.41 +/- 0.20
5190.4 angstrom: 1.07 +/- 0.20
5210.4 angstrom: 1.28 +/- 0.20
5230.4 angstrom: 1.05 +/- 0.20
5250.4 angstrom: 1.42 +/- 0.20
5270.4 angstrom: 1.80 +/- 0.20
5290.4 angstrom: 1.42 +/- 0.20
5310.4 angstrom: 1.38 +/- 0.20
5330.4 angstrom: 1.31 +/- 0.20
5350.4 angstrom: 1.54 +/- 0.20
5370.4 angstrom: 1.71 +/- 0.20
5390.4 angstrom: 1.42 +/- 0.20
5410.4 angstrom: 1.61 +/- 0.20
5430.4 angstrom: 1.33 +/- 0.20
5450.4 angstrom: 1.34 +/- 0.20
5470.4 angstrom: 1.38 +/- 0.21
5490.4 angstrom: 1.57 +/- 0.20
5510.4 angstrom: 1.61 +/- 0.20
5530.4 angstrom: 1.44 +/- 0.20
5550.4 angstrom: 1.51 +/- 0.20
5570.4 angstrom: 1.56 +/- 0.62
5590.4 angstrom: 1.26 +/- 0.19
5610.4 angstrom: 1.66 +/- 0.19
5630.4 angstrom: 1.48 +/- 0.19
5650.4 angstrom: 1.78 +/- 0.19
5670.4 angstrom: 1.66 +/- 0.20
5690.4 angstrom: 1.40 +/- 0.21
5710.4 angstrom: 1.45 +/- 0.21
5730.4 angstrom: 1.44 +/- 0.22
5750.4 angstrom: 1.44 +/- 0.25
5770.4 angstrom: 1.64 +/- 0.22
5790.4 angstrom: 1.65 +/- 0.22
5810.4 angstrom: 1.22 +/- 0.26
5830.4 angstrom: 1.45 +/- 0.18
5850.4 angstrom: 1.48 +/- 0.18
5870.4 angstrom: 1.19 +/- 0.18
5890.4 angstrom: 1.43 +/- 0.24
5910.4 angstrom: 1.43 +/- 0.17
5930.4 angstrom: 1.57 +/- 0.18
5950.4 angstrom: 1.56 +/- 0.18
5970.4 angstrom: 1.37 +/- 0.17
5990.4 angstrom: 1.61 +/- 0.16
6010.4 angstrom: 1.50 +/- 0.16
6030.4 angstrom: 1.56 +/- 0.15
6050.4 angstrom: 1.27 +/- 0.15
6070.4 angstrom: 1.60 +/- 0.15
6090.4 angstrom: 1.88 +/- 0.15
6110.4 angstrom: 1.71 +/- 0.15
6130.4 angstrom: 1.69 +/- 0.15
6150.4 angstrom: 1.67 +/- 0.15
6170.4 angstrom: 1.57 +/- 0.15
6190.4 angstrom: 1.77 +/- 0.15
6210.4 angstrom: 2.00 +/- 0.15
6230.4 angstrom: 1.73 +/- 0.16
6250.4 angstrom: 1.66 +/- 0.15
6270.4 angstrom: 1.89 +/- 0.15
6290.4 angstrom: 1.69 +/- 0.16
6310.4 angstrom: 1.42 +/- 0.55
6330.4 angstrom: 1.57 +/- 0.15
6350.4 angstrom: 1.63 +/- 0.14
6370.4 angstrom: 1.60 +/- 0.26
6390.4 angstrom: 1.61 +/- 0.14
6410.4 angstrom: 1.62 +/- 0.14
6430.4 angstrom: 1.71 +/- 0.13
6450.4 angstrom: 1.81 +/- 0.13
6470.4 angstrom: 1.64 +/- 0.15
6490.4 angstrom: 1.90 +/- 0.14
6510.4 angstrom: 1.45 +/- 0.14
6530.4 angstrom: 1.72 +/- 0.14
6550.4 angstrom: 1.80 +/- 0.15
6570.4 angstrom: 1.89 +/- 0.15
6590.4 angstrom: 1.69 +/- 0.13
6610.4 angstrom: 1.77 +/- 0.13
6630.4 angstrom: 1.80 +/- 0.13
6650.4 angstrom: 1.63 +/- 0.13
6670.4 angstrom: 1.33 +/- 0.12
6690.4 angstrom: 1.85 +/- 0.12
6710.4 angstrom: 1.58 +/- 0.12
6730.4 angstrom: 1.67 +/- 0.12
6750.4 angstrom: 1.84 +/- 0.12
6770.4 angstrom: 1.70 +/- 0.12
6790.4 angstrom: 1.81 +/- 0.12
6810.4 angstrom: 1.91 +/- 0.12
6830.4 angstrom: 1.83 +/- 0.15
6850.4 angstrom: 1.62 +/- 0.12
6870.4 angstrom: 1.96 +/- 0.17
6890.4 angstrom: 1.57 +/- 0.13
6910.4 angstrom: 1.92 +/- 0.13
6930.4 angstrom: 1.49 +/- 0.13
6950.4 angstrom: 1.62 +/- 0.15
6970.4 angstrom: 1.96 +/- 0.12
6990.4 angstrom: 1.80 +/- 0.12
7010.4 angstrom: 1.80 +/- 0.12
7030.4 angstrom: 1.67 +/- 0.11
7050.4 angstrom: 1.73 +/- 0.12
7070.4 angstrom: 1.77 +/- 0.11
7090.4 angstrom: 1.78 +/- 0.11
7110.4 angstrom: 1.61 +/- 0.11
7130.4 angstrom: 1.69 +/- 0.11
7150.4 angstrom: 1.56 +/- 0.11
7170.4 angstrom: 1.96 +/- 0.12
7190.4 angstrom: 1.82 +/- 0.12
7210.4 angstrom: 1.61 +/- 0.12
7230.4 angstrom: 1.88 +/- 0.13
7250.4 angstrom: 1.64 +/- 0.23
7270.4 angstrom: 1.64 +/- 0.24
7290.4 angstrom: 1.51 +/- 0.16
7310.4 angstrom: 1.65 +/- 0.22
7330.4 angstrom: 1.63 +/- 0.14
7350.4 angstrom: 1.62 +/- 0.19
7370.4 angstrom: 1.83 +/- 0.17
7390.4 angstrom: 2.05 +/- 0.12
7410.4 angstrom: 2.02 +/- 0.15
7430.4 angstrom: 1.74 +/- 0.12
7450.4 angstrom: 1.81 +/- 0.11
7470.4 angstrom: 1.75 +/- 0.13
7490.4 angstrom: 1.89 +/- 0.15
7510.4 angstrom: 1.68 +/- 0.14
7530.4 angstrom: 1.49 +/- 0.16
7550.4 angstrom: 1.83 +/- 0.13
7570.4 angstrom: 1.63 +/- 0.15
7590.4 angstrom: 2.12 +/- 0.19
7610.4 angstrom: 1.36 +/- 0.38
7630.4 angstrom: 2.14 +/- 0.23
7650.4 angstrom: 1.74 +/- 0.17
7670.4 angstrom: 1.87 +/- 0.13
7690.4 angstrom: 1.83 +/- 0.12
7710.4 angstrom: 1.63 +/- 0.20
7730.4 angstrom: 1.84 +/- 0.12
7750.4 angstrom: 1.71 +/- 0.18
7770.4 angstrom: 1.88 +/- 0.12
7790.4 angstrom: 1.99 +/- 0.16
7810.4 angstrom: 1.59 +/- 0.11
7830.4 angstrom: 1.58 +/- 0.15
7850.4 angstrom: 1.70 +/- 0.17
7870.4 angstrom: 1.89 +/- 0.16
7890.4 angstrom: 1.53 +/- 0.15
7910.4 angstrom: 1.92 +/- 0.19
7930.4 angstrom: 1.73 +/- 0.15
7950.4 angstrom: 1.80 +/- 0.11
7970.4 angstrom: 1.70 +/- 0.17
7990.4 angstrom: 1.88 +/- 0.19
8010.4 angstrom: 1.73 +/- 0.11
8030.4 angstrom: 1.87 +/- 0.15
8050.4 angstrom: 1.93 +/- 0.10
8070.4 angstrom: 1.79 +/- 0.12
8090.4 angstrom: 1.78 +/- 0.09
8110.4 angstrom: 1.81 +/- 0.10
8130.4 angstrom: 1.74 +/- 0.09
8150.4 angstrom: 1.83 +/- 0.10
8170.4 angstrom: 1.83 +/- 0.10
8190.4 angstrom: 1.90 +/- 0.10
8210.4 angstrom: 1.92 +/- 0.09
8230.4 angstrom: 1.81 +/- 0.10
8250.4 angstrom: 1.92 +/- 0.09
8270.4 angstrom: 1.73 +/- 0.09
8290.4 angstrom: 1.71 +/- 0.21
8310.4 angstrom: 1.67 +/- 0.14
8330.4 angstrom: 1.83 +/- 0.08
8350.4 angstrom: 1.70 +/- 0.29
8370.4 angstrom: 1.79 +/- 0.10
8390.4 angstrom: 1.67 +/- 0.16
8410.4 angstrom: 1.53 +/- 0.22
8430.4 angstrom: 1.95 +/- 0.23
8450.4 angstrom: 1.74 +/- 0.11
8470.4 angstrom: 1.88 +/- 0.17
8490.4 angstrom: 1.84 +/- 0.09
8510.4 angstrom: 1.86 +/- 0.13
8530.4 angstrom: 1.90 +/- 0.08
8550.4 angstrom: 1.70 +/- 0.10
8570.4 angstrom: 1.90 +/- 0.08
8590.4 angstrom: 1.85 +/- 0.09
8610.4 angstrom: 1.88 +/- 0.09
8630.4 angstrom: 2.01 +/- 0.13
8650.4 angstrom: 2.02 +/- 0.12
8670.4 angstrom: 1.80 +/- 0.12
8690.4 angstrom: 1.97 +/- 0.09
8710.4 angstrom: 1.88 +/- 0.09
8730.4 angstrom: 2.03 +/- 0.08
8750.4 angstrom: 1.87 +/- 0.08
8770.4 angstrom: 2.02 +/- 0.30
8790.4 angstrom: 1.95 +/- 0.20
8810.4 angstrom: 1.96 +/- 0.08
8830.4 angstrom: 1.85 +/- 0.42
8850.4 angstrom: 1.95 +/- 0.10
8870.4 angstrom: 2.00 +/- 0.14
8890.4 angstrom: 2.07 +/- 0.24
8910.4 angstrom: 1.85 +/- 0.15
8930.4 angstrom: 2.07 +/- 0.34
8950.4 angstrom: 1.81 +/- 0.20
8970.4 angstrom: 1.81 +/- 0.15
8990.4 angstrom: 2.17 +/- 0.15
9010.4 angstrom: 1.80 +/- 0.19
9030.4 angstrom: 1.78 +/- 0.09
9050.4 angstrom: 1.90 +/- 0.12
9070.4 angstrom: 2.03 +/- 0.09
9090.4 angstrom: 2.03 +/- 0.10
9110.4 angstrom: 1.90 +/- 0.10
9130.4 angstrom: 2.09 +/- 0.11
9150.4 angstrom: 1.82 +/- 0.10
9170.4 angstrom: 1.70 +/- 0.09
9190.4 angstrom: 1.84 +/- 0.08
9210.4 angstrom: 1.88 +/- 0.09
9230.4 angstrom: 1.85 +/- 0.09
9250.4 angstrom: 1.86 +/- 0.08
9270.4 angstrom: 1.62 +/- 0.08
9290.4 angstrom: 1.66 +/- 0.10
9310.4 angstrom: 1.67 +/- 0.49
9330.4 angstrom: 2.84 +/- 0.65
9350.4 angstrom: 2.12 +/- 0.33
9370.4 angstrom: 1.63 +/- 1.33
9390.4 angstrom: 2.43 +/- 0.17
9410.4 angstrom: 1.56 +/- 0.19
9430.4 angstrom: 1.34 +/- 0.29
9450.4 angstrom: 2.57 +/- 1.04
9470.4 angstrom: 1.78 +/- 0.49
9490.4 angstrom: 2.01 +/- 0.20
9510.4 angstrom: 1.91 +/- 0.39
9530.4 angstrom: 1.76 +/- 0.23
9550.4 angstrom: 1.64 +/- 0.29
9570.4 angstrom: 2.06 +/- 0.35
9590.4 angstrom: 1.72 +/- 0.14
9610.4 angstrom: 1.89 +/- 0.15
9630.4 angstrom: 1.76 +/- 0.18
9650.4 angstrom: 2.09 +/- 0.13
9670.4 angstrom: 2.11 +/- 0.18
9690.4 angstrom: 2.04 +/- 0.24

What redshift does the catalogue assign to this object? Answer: 0.17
